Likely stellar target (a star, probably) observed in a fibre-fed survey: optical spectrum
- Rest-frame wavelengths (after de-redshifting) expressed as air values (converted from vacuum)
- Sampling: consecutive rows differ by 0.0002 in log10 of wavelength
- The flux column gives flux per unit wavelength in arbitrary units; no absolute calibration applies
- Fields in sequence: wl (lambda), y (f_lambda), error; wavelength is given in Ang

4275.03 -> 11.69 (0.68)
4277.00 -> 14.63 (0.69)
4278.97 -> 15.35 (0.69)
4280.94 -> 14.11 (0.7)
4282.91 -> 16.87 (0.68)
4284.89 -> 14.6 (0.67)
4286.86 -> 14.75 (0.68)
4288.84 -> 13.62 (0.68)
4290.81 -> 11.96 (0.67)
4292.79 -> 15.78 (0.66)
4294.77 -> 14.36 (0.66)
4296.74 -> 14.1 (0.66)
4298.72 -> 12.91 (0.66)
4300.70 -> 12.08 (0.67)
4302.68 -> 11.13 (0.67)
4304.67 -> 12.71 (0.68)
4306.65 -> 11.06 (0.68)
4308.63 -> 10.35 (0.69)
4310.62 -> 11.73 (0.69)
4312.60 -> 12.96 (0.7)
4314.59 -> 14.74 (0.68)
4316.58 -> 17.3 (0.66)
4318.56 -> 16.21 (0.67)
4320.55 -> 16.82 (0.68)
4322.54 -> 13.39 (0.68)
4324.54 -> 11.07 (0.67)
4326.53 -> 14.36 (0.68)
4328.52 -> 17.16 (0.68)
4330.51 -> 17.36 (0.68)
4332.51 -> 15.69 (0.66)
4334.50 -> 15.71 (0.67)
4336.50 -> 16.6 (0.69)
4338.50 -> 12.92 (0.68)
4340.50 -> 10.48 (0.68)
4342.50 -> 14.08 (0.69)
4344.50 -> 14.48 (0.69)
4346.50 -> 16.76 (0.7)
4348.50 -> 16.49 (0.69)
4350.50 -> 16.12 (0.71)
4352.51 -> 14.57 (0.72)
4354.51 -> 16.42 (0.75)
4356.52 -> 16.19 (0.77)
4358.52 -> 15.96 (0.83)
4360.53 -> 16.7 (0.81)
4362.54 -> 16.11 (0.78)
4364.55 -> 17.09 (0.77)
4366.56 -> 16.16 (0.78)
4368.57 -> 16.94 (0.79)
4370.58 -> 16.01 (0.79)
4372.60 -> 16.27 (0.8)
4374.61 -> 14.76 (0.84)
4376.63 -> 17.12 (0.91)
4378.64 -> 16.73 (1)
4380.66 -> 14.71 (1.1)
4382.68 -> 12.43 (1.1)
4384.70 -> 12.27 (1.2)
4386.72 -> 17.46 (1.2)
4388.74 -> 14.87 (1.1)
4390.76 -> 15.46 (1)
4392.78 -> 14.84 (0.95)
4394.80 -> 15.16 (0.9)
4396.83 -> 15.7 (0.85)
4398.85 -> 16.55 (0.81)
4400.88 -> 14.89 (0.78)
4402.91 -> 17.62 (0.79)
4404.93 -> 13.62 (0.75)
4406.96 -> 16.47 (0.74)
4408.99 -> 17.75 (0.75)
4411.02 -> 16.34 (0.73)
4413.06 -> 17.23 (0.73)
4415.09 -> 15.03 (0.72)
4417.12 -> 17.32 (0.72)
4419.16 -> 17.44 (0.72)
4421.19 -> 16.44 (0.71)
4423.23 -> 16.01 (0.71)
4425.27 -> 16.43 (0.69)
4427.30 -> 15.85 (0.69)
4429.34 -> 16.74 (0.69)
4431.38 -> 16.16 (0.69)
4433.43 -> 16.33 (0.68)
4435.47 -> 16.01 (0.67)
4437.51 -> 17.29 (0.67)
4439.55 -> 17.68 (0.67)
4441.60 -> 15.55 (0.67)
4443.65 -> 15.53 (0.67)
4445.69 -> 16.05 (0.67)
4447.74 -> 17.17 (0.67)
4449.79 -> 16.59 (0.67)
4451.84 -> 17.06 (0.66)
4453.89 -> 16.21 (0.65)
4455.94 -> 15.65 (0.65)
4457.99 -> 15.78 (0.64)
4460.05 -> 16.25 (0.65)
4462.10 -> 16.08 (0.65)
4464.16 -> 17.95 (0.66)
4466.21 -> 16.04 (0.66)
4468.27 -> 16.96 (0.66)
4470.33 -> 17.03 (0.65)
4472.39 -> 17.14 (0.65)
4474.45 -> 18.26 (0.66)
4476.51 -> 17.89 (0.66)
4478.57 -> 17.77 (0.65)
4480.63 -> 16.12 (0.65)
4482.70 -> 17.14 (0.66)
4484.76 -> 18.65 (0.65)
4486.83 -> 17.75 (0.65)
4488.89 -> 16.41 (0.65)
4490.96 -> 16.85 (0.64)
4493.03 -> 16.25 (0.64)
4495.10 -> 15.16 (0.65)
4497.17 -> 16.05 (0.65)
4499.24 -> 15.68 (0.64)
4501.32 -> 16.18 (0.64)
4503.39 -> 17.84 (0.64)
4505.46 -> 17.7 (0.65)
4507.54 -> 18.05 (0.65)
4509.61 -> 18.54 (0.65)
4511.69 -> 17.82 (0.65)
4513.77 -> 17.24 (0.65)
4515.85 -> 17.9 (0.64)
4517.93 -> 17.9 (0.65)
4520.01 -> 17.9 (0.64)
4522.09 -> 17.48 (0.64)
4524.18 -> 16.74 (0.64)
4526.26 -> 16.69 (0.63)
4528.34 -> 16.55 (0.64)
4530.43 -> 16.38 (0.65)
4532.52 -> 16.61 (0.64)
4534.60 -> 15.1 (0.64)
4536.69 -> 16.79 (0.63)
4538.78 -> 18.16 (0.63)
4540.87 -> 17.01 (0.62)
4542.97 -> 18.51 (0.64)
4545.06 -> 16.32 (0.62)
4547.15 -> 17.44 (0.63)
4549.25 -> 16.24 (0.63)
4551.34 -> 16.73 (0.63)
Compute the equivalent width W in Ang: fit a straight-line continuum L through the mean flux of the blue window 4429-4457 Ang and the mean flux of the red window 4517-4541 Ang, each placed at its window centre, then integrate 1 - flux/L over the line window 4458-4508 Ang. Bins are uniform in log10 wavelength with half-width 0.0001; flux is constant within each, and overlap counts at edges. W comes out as -0.8 Ang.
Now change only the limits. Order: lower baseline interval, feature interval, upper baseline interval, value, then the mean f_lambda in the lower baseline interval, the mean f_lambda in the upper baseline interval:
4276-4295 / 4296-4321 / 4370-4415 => 2.6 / 14.6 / 15.6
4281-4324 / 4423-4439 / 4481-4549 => -0.7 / 13.8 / 17.1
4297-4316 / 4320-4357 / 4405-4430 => -4.1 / 12.4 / 16.5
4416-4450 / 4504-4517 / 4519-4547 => -0.8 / 16.5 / 17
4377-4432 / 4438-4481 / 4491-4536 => -0.8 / 15.9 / 16.9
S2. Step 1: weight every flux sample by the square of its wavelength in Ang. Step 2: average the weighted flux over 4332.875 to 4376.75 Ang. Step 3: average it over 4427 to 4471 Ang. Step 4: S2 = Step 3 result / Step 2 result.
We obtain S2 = 1.1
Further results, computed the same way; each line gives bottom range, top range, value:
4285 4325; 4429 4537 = 1.35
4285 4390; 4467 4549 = 1.25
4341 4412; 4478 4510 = 1.14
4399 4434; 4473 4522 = 1.10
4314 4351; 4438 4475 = 1.16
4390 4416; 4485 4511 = 1.11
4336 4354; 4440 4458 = 1.16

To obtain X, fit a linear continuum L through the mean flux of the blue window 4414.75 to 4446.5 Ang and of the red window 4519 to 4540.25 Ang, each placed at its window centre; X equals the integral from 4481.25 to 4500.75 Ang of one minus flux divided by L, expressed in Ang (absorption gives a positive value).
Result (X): 0.04 Ang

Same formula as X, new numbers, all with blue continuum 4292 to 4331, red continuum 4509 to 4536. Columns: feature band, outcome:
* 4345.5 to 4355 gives -1.1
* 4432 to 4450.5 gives -0.7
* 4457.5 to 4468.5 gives -0.2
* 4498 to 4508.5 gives -0.2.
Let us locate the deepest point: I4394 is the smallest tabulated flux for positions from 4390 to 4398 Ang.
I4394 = 14.84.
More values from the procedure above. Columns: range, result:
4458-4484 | 16.04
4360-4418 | 12.27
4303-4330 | 10.35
